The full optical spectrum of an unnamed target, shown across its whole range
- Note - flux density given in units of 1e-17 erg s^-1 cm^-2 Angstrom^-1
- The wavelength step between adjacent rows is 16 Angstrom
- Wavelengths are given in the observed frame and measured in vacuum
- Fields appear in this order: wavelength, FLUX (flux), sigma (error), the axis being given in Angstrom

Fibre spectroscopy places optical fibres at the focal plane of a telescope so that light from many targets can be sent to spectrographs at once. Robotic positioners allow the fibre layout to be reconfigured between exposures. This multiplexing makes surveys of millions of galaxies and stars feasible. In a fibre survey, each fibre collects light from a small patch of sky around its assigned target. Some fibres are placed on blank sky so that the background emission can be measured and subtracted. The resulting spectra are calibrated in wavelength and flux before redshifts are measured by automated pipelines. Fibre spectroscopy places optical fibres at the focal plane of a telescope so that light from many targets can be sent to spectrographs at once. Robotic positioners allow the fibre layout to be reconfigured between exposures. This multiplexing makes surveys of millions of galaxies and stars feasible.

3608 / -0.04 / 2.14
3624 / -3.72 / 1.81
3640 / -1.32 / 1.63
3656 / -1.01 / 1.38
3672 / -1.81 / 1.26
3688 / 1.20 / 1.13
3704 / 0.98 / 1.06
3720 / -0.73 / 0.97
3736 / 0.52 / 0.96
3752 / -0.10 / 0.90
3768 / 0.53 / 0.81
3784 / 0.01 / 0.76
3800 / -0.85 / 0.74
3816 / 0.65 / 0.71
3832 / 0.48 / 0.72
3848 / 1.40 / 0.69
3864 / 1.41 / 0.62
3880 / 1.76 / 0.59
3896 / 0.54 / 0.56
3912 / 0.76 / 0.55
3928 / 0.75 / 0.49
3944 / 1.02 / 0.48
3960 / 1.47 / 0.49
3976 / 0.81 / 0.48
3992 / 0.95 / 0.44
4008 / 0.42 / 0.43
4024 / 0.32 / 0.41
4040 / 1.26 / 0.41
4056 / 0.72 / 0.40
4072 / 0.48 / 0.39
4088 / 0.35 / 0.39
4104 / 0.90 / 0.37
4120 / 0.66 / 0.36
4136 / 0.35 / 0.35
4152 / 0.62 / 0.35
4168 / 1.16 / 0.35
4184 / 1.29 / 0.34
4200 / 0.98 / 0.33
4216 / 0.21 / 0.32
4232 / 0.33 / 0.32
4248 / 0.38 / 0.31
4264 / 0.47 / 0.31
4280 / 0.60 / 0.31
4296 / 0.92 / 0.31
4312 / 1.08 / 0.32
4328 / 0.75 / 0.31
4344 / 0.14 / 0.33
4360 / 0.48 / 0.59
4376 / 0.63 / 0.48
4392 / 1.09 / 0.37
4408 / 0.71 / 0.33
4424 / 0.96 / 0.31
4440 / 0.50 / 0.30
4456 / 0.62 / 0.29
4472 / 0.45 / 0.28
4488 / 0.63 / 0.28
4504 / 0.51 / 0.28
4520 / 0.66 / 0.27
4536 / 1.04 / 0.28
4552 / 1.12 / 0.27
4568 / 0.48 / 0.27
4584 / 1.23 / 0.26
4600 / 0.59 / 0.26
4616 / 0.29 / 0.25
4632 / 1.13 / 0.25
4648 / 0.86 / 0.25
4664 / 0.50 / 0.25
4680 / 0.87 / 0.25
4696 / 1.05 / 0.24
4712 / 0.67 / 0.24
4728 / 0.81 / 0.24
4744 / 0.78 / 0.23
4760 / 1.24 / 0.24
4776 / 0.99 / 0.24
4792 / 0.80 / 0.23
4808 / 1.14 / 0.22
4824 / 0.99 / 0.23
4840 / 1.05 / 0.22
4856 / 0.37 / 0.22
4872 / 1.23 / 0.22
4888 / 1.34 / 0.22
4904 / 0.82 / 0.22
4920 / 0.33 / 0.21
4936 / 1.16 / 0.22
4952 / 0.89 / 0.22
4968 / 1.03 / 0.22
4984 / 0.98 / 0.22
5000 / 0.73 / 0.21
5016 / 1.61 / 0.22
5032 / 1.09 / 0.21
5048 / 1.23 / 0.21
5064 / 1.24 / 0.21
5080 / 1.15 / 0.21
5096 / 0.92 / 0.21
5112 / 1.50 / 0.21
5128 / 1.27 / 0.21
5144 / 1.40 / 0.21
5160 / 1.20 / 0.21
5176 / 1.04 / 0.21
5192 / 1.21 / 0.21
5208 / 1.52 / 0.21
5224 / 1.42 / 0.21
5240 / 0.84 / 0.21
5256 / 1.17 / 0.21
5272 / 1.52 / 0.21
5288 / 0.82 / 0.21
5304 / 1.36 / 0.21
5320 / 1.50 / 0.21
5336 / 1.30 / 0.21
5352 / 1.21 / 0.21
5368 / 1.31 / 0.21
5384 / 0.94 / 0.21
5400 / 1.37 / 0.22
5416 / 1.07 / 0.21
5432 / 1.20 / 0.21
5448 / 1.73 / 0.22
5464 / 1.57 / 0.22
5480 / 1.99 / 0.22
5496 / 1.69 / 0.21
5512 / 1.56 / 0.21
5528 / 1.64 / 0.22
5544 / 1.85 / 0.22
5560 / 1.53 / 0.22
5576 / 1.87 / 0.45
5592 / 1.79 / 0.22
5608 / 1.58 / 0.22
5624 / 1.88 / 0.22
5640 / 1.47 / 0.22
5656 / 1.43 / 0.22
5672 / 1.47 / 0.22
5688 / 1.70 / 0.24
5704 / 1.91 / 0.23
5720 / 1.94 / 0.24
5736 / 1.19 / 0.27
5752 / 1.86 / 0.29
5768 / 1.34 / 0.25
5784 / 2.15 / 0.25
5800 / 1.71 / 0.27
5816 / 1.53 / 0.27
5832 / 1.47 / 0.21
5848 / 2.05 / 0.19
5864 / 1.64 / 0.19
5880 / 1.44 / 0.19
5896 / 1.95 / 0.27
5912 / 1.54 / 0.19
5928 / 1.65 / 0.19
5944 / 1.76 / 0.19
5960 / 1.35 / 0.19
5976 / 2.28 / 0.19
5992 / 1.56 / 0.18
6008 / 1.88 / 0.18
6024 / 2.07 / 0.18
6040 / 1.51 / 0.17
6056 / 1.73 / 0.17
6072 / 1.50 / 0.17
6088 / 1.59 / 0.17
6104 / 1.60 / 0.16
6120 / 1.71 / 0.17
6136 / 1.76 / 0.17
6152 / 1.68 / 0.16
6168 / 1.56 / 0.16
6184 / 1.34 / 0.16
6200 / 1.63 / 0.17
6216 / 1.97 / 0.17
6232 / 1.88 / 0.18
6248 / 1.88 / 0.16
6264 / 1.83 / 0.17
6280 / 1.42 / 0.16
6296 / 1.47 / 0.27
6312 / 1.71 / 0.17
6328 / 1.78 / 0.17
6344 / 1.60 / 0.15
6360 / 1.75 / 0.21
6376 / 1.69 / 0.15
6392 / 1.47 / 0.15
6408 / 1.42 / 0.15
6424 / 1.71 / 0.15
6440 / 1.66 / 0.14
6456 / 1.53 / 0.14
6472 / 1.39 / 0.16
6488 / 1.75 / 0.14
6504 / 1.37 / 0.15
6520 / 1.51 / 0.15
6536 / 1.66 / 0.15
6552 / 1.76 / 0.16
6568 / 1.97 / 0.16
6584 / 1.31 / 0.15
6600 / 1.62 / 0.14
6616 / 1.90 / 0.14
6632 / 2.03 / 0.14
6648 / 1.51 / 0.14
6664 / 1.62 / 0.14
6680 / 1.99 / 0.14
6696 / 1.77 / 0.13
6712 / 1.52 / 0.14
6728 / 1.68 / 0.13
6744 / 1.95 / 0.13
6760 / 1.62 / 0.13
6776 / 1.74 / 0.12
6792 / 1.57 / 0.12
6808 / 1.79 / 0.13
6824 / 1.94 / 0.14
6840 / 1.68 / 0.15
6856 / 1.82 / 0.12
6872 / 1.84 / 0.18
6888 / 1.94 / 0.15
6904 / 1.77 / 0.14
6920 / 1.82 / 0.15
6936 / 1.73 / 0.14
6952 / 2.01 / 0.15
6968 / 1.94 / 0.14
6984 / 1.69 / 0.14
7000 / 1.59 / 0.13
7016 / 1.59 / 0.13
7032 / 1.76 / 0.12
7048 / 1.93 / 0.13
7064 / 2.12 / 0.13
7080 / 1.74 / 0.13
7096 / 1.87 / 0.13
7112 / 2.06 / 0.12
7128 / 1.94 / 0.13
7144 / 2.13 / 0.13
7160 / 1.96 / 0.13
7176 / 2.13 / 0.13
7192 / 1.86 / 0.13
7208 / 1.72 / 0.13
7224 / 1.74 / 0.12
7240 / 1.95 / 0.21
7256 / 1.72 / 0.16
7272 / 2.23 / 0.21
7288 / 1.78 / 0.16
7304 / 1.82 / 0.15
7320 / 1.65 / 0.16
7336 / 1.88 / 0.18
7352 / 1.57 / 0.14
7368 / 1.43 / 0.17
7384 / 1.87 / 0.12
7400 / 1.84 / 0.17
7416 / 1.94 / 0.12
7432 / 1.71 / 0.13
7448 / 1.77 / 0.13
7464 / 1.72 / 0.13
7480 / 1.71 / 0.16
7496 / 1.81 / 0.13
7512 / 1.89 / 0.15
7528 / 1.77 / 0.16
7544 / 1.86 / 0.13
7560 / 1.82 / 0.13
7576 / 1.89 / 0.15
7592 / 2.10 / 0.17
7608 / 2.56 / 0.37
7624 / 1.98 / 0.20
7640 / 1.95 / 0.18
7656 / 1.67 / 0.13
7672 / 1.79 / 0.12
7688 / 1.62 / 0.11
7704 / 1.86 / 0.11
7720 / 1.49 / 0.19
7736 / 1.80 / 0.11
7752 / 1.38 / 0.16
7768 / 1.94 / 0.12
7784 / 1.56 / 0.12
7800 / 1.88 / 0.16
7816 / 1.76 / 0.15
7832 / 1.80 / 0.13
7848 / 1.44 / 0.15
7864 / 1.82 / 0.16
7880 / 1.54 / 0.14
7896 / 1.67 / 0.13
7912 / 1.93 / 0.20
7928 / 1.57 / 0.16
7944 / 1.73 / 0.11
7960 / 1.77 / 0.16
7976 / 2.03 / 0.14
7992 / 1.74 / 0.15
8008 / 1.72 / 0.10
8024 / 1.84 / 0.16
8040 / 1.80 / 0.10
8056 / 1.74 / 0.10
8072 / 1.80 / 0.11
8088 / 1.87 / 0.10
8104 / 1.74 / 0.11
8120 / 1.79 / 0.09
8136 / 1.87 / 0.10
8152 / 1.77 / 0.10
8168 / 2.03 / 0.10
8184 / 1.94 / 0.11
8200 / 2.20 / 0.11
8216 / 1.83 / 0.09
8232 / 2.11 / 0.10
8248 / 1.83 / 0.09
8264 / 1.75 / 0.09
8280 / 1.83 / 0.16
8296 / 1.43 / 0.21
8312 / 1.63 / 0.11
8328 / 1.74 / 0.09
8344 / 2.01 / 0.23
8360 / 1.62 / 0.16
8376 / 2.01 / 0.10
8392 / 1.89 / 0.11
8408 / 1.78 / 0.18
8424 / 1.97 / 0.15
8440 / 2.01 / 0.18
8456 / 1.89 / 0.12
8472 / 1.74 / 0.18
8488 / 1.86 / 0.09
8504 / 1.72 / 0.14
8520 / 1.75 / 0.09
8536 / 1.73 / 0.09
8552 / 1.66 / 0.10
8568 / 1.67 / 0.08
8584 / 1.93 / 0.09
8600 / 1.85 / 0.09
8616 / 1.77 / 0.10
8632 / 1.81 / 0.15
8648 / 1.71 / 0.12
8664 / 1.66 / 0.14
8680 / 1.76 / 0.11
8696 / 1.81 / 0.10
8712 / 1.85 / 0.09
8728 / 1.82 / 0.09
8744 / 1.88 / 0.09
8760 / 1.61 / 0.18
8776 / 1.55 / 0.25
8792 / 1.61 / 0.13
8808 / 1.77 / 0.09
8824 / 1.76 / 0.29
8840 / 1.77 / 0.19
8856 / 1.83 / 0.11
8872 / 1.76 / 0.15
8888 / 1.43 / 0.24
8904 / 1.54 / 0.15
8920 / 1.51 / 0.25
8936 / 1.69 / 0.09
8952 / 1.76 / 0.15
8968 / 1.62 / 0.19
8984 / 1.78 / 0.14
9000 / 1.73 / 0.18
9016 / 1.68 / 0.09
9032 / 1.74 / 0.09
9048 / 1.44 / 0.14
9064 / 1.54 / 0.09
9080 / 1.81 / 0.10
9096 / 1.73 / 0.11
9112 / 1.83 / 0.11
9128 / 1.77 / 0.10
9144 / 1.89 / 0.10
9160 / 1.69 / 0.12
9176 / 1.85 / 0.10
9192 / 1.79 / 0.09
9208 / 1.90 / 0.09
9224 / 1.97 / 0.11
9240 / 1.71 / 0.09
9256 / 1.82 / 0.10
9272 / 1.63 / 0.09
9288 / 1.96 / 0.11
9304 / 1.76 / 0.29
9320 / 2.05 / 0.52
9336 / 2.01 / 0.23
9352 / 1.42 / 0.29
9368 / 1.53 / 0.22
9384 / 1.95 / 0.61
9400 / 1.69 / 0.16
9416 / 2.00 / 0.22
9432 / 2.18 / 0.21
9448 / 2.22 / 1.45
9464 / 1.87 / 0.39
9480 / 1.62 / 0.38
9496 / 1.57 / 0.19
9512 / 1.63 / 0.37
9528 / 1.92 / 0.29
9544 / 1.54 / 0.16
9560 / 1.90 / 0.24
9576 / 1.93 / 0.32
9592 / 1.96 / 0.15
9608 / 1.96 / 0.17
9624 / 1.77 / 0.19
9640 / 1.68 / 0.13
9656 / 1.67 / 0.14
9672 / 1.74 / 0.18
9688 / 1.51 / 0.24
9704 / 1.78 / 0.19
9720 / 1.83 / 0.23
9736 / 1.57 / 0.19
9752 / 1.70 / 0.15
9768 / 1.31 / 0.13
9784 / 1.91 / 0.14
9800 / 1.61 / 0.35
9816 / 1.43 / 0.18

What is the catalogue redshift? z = 0.25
